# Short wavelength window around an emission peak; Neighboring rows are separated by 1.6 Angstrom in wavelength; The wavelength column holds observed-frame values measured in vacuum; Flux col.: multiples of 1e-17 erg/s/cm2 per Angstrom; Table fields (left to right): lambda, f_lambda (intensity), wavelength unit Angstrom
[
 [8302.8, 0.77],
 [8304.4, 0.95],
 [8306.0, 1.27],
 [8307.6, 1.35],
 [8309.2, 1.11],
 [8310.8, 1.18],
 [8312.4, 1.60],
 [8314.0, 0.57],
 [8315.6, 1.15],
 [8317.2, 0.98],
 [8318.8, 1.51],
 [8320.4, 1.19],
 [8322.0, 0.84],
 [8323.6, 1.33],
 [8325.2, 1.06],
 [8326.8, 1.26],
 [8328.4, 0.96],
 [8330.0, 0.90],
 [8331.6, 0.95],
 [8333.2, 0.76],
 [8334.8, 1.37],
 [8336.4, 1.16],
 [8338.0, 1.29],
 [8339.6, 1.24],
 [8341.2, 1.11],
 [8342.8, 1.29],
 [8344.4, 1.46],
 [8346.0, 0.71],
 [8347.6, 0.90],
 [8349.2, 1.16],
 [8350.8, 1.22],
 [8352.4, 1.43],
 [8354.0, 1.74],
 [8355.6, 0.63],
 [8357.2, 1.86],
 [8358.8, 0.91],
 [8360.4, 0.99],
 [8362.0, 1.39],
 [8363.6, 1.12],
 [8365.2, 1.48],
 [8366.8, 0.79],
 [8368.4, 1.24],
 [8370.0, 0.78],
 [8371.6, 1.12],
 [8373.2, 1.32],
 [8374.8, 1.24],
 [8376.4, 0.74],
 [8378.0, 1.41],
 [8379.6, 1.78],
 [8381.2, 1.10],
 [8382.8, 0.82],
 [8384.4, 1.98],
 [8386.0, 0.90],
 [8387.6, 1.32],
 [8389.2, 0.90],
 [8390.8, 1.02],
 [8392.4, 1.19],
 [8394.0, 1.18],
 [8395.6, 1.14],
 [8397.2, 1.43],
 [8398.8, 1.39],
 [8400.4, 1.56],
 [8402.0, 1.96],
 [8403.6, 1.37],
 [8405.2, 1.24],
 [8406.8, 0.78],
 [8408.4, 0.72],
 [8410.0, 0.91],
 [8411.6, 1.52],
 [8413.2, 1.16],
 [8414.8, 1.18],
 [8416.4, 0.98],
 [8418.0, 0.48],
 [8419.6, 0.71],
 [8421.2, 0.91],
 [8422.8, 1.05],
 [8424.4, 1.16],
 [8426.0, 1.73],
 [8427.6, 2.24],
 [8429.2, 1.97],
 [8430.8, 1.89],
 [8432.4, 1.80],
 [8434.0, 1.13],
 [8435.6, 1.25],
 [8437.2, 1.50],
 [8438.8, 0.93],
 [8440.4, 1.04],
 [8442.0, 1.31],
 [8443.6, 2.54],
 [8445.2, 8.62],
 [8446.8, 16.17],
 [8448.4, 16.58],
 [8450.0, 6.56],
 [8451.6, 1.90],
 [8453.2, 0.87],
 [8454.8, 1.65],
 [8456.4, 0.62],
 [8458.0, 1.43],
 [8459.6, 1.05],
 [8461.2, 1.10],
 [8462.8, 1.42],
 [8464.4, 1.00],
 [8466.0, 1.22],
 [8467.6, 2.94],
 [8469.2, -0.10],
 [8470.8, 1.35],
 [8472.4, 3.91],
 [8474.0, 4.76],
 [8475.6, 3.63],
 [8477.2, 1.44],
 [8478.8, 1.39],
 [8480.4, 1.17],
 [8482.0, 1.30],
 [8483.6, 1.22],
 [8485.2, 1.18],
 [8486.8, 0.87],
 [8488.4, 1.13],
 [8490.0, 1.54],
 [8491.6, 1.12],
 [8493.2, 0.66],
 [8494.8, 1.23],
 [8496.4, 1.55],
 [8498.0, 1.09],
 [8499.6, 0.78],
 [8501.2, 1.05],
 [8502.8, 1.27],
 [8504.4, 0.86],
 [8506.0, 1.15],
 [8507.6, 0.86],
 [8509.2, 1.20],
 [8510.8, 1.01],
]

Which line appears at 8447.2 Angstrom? H-alpha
